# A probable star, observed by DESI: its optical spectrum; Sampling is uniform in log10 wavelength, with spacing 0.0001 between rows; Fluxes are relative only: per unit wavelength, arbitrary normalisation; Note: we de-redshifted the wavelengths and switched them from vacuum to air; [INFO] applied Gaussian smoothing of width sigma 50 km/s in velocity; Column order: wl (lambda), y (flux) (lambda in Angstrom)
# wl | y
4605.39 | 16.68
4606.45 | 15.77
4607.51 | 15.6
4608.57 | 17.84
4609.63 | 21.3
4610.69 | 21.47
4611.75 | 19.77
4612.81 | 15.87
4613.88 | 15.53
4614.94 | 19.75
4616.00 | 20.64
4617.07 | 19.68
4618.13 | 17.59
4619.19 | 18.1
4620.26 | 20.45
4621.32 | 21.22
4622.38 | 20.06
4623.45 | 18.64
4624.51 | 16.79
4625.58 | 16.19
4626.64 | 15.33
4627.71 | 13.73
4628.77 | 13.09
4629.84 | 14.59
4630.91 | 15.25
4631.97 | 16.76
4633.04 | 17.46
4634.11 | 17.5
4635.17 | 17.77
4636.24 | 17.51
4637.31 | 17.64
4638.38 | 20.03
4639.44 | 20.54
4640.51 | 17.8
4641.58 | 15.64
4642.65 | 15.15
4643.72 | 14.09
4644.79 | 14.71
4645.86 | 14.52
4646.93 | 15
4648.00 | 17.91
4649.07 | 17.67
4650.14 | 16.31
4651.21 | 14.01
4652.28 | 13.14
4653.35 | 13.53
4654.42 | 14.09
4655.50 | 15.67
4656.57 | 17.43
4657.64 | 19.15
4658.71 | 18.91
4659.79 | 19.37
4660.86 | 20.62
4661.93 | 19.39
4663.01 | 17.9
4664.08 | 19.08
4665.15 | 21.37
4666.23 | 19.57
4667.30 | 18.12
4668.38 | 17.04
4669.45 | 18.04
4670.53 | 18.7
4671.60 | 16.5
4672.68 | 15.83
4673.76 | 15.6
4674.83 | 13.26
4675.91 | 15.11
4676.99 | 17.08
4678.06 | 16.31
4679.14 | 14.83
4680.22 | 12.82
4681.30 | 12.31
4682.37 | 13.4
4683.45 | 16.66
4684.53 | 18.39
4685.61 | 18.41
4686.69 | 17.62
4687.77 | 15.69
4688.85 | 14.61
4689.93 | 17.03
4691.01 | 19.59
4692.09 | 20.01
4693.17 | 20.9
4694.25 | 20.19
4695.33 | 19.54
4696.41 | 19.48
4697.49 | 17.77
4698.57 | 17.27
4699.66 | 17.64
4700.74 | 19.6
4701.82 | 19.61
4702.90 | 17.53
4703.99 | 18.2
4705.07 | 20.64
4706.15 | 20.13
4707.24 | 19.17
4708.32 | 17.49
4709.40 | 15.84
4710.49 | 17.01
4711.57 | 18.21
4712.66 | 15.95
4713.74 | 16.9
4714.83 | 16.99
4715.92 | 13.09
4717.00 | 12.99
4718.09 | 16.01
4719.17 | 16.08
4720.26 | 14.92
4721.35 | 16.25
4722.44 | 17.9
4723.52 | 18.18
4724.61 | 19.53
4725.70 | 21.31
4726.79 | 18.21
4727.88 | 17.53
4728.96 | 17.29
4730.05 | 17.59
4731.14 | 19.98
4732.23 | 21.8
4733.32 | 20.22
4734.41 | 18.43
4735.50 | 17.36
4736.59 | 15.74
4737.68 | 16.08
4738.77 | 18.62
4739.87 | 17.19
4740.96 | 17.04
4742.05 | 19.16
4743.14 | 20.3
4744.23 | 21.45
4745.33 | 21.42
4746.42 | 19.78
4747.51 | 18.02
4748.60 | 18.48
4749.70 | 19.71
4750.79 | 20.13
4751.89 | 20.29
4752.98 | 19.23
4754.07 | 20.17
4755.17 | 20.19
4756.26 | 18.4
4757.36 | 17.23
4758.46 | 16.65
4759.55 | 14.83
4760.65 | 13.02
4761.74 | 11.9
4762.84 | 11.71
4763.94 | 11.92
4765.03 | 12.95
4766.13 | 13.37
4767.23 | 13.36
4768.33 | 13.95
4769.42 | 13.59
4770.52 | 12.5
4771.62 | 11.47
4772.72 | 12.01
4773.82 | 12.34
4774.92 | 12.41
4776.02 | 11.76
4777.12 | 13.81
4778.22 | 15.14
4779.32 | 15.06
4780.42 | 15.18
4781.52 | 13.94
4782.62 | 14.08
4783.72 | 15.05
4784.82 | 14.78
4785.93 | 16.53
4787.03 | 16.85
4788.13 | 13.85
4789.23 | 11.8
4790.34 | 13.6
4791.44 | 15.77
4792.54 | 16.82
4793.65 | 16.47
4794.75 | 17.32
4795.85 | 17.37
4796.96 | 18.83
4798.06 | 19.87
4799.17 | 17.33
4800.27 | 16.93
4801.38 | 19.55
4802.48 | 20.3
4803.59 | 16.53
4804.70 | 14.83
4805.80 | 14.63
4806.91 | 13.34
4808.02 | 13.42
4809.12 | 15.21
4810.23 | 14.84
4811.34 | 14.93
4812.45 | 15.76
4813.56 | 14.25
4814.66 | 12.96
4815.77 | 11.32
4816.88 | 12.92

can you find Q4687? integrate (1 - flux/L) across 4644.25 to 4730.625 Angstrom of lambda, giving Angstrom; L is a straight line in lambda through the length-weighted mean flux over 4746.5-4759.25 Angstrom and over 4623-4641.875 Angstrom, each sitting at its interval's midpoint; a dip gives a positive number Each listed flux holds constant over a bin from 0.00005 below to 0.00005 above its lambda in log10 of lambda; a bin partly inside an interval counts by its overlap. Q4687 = 2.8 Angstrom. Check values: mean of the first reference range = 16.8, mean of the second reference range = 18.9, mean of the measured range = 17.2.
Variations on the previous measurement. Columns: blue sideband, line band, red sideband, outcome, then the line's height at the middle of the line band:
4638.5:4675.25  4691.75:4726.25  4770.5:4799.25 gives -3.7 Angstrom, 16.1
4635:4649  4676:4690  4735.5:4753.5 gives 1.5 Angstrom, 17.6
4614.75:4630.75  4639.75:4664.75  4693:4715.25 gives 1.8 Angstrom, 17.9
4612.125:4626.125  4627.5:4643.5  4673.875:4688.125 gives 0.9 Angstrom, 17.7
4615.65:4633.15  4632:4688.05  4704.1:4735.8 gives 2.2 Angstrom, 17.5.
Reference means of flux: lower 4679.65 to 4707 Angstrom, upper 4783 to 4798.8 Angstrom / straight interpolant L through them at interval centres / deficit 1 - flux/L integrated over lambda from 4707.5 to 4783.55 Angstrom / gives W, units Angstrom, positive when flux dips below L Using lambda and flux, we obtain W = 1.8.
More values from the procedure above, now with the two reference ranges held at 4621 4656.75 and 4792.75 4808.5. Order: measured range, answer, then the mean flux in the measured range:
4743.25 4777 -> 1.87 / 15.8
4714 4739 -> -1.22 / 17.5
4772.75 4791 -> 2.99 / 14.1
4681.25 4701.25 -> -1.57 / 17.8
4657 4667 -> -1.84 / 19.4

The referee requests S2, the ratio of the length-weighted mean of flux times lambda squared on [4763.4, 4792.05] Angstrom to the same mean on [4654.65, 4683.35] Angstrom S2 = 0.85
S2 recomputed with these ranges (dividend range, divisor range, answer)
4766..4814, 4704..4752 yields 0.85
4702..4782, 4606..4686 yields 1.02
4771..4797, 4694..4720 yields 0.86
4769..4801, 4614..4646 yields 0.92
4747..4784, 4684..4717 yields 0.87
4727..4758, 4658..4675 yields 1.07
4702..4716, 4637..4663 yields 1.08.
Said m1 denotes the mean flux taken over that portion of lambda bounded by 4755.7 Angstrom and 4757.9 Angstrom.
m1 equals 17.8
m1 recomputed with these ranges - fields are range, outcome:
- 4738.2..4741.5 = 17.6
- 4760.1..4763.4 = 12.2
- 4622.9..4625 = 17.7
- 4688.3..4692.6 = 17.8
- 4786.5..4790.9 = 14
